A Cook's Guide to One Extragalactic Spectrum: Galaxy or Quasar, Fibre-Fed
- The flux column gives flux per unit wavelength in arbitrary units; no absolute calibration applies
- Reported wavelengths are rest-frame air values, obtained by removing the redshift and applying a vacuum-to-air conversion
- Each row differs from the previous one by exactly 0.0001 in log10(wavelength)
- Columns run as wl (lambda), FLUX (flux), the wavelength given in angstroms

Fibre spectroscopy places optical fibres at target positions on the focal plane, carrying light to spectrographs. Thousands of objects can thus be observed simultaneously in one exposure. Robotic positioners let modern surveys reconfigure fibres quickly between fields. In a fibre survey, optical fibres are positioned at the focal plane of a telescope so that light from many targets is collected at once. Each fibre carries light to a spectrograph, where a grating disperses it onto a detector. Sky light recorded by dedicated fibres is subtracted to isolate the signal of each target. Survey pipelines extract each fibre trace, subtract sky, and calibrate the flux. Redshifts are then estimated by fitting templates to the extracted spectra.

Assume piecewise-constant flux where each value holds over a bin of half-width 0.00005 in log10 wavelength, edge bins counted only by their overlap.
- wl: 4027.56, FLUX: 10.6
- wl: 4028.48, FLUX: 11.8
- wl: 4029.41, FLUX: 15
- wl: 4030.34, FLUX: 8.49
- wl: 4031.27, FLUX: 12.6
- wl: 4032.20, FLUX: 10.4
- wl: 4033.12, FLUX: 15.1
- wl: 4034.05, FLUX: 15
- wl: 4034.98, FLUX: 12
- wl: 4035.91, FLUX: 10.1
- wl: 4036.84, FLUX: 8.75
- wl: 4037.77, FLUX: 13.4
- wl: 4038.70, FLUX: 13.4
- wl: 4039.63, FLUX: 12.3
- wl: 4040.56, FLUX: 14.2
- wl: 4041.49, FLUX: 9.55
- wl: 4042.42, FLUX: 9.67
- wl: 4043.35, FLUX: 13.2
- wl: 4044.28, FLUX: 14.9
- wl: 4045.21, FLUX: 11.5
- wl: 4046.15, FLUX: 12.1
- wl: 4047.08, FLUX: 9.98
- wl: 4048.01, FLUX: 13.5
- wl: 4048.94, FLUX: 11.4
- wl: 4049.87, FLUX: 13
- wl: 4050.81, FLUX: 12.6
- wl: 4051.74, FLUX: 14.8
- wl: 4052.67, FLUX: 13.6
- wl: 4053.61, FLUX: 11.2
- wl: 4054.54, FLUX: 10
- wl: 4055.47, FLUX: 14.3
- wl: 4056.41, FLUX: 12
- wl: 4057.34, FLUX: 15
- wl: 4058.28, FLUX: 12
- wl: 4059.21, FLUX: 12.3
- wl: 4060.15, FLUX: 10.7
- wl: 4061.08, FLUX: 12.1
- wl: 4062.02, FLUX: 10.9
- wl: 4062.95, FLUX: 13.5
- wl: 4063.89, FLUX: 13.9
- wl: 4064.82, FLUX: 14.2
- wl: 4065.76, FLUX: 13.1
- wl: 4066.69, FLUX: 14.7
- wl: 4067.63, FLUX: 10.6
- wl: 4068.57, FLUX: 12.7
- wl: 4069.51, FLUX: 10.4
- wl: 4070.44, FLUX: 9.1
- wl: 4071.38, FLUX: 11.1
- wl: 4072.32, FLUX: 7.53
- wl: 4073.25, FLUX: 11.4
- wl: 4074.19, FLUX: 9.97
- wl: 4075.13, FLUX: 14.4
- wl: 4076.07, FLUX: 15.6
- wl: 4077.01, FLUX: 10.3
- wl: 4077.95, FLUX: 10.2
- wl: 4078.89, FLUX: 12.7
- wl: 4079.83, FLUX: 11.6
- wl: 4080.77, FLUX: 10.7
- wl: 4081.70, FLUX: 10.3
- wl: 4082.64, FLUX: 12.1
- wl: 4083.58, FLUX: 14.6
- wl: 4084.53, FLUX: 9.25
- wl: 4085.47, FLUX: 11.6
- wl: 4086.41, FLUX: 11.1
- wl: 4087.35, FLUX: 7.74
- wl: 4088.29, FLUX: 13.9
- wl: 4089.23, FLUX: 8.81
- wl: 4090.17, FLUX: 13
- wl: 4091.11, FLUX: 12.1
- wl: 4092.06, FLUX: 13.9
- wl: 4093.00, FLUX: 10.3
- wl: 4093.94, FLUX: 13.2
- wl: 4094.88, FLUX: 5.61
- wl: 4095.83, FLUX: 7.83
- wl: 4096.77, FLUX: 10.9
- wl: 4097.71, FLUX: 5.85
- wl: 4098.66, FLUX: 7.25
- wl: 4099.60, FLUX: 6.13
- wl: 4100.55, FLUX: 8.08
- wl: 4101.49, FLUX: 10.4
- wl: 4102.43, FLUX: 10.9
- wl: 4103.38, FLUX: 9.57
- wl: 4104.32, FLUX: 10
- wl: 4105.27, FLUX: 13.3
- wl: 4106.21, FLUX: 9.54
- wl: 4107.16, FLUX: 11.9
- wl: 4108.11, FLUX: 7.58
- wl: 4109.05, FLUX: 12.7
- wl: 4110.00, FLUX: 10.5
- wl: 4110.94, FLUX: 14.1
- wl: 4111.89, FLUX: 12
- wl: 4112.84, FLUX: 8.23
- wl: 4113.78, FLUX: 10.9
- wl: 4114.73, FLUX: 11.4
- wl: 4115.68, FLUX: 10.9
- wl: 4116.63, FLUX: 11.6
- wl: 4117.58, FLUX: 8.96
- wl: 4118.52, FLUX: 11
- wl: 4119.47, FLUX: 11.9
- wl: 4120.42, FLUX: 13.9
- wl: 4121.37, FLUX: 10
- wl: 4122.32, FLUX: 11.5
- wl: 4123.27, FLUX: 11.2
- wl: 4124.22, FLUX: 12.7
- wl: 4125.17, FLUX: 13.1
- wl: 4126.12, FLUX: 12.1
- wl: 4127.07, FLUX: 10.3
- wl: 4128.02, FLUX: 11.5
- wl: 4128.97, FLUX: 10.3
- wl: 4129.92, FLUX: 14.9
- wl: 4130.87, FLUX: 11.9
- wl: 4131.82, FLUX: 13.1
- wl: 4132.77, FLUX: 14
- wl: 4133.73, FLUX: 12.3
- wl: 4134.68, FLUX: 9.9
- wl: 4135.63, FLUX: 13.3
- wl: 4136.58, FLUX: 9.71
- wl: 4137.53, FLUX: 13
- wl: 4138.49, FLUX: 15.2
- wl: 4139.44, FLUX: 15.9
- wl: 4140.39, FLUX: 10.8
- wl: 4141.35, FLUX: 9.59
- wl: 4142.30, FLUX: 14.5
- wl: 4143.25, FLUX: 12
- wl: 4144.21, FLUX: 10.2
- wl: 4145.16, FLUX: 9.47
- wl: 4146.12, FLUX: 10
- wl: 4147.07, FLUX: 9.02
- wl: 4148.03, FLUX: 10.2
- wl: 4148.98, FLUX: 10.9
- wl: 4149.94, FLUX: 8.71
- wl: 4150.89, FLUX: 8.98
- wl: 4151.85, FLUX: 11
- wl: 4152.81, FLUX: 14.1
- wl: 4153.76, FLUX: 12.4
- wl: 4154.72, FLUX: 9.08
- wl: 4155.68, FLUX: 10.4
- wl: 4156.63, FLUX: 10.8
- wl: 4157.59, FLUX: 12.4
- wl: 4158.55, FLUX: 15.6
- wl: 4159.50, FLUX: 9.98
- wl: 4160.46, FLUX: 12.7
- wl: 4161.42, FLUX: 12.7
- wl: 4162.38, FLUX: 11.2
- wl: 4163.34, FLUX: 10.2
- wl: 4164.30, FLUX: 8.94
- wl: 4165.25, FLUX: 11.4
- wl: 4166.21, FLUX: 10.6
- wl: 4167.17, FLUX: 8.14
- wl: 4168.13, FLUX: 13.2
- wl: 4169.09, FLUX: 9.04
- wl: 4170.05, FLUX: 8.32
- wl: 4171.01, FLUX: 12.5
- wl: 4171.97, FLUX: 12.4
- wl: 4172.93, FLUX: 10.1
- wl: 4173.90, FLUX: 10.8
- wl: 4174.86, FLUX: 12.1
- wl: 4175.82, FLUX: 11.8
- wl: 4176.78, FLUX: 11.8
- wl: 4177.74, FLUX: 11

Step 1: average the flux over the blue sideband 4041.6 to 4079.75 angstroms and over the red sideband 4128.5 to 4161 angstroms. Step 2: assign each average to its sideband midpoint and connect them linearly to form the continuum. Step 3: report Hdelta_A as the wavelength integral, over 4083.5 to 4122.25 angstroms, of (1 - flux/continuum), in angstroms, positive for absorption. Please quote 4.5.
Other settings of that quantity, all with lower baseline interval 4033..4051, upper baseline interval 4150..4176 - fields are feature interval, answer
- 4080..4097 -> 1.2 angstroms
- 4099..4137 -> 1.1 angstroms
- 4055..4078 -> -0.2 angstroms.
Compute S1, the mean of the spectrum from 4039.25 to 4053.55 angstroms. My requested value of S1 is 12.4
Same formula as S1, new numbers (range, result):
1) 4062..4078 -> 11.9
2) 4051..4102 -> 11.3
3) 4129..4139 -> 12.6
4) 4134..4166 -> 11.3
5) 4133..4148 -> 11.6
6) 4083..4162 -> 11.1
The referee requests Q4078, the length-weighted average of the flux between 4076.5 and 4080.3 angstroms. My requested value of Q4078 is 11.2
